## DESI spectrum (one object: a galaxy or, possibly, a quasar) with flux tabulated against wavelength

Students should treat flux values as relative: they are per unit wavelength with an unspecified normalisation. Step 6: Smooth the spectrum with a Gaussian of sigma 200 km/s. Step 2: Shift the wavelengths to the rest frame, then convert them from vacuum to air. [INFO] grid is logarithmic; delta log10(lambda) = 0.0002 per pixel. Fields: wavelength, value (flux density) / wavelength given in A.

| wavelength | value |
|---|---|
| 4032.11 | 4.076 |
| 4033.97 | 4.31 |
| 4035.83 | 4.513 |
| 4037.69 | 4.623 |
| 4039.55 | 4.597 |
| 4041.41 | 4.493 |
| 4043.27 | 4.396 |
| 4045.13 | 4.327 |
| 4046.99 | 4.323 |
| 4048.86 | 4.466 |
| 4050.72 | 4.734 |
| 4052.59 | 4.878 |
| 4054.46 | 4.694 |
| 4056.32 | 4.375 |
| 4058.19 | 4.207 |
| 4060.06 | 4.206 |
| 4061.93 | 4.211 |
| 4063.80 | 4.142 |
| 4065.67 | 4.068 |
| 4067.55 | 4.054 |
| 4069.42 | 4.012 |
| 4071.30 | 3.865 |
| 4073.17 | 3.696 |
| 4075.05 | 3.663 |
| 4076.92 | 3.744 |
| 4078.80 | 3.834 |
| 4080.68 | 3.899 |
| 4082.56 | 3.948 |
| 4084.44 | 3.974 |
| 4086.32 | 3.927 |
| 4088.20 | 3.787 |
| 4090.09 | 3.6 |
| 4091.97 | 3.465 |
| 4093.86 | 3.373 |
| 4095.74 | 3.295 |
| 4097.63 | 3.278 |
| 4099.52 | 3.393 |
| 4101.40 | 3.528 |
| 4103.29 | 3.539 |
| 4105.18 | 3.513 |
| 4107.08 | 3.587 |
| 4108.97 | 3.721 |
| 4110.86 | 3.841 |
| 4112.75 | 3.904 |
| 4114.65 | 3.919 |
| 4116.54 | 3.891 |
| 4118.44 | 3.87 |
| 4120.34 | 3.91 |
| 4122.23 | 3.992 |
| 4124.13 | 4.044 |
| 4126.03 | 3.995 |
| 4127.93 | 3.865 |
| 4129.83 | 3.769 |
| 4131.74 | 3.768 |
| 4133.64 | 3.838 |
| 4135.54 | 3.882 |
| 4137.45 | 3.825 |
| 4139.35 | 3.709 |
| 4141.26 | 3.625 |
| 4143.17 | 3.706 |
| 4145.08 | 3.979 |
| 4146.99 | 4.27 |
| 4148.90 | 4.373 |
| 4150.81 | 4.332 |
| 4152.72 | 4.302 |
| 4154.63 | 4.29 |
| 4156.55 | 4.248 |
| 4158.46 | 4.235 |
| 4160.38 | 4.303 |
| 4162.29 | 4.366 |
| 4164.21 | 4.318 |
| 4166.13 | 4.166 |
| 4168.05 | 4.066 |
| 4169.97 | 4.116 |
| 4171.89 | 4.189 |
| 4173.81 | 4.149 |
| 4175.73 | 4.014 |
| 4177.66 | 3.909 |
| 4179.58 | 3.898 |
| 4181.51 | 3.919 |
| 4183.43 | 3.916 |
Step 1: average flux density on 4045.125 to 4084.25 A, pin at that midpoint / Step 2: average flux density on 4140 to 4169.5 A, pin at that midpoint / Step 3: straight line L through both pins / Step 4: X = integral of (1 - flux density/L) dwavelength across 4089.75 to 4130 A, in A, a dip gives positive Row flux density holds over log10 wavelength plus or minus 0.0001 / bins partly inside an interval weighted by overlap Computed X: 4.5 A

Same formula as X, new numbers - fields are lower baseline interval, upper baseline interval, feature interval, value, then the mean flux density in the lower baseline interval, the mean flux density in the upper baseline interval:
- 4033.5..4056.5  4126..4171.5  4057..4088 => 3.1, 4.53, 4.06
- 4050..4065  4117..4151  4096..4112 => 2.2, 4.42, 3.92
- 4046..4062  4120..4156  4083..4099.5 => 2.6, 4.47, 3.98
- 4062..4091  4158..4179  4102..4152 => 2.1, 3.89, 4.16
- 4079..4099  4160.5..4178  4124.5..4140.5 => 0.4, 3.65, 4.16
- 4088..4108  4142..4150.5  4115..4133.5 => -0.4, 3.47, 4.09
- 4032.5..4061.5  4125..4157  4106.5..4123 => 1.1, 4.46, 3.98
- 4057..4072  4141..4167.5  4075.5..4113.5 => 4.4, 4.1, 4.19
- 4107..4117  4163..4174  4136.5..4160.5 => -0.2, 3.83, 4.17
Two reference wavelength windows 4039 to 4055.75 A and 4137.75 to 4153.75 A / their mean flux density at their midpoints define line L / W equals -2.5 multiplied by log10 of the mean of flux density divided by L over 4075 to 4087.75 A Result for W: 0.13 mag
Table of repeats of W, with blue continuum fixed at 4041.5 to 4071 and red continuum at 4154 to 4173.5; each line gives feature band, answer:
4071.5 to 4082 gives 0.14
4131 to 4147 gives 0.12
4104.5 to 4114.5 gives 0.15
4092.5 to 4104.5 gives 0.25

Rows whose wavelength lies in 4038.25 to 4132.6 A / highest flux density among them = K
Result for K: 4.878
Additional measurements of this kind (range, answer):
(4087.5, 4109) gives 3.787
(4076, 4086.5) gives 3.974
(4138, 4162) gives 4.373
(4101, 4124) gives 3.992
